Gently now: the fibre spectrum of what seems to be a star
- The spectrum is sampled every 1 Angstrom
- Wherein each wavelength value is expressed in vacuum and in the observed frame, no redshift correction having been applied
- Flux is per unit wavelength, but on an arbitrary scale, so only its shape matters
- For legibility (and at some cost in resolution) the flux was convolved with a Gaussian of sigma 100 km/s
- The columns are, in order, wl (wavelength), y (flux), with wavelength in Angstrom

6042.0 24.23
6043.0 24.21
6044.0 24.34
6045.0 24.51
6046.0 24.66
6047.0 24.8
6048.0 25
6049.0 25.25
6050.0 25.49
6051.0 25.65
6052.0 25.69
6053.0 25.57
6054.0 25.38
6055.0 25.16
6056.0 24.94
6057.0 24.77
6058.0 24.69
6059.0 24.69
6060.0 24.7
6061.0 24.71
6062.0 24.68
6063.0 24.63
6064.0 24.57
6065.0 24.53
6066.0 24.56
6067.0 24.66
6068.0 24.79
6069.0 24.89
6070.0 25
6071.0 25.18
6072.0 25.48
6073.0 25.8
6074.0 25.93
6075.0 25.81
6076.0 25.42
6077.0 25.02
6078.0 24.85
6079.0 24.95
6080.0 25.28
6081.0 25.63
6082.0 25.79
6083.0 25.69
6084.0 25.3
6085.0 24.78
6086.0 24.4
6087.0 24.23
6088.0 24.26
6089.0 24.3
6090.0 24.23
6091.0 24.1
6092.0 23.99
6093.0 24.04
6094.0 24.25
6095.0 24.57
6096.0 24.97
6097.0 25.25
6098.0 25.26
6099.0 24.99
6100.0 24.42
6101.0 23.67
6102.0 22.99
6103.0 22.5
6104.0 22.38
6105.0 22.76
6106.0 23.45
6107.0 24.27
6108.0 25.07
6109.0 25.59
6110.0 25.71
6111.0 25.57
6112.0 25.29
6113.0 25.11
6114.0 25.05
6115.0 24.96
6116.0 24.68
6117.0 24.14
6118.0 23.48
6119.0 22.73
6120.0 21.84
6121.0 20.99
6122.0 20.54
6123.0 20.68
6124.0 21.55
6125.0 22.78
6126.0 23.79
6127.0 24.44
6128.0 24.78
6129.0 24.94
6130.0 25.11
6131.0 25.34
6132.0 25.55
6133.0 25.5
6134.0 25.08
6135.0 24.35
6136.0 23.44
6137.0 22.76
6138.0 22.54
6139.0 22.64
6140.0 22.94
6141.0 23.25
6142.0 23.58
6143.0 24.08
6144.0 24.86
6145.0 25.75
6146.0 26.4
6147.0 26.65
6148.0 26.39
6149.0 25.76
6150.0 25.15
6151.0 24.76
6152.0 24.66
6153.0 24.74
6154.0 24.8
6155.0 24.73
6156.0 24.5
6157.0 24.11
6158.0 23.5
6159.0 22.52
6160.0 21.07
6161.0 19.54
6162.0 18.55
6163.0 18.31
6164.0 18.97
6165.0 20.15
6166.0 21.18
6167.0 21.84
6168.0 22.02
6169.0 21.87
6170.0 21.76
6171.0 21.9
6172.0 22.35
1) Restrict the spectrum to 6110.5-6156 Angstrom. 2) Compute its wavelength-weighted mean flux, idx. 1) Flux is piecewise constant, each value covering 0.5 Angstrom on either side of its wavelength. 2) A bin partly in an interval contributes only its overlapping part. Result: 24.2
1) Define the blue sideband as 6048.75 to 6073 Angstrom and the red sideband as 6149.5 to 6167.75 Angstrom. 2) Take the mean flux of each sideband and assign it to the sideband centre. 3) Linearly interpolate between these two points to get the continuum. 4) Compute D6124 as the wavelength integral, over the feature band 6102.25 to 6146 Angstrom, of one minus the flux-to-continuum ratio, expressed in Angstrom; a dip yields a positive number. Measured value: -1.1 Angstrom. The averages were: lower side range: 25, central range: 23.9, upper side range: 22.4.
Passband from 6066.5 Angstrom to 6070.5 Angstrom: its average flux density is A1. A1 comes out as 24.8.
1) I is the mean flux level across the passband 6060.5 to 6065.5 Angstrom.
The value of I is 24.6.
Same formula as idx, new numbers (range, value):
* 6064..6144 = 24.3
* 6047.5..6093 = 25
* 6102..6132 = 23.8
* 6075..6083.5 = 25.4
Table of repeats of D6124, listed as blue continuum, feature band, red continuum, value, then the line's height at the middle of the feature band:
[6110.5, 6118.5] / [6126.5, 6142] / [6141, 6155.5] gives 0.50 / 25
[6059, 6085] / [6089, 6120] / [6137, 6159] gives 0.69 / 24.8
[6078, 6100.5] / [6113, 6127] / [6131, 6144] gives 0.71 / 24.2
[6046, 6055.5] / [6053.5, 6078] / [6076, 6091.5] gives 0.10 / 25.1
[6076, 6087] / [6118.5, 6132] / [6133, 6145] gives 0.53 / 24.1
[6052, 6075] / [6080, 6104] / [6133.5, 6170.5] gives -0.04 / 24.4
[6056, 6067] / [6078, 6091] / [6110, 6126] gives -0.39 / 24.1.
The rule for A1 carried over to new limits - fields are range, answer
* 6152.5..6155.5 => 24.8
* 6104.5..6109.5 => 24.2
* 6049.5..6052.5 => 25.6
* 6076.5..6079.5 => 24.9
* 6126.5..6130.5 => 24.8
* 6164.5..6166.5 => 20.7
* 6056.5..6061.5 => 24.7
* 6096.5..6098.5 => 25.3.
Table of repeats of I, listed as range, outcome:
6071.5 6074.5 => 25.7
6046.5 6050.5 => 25.1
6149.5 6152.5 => 24.9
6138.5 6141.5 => 22.9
